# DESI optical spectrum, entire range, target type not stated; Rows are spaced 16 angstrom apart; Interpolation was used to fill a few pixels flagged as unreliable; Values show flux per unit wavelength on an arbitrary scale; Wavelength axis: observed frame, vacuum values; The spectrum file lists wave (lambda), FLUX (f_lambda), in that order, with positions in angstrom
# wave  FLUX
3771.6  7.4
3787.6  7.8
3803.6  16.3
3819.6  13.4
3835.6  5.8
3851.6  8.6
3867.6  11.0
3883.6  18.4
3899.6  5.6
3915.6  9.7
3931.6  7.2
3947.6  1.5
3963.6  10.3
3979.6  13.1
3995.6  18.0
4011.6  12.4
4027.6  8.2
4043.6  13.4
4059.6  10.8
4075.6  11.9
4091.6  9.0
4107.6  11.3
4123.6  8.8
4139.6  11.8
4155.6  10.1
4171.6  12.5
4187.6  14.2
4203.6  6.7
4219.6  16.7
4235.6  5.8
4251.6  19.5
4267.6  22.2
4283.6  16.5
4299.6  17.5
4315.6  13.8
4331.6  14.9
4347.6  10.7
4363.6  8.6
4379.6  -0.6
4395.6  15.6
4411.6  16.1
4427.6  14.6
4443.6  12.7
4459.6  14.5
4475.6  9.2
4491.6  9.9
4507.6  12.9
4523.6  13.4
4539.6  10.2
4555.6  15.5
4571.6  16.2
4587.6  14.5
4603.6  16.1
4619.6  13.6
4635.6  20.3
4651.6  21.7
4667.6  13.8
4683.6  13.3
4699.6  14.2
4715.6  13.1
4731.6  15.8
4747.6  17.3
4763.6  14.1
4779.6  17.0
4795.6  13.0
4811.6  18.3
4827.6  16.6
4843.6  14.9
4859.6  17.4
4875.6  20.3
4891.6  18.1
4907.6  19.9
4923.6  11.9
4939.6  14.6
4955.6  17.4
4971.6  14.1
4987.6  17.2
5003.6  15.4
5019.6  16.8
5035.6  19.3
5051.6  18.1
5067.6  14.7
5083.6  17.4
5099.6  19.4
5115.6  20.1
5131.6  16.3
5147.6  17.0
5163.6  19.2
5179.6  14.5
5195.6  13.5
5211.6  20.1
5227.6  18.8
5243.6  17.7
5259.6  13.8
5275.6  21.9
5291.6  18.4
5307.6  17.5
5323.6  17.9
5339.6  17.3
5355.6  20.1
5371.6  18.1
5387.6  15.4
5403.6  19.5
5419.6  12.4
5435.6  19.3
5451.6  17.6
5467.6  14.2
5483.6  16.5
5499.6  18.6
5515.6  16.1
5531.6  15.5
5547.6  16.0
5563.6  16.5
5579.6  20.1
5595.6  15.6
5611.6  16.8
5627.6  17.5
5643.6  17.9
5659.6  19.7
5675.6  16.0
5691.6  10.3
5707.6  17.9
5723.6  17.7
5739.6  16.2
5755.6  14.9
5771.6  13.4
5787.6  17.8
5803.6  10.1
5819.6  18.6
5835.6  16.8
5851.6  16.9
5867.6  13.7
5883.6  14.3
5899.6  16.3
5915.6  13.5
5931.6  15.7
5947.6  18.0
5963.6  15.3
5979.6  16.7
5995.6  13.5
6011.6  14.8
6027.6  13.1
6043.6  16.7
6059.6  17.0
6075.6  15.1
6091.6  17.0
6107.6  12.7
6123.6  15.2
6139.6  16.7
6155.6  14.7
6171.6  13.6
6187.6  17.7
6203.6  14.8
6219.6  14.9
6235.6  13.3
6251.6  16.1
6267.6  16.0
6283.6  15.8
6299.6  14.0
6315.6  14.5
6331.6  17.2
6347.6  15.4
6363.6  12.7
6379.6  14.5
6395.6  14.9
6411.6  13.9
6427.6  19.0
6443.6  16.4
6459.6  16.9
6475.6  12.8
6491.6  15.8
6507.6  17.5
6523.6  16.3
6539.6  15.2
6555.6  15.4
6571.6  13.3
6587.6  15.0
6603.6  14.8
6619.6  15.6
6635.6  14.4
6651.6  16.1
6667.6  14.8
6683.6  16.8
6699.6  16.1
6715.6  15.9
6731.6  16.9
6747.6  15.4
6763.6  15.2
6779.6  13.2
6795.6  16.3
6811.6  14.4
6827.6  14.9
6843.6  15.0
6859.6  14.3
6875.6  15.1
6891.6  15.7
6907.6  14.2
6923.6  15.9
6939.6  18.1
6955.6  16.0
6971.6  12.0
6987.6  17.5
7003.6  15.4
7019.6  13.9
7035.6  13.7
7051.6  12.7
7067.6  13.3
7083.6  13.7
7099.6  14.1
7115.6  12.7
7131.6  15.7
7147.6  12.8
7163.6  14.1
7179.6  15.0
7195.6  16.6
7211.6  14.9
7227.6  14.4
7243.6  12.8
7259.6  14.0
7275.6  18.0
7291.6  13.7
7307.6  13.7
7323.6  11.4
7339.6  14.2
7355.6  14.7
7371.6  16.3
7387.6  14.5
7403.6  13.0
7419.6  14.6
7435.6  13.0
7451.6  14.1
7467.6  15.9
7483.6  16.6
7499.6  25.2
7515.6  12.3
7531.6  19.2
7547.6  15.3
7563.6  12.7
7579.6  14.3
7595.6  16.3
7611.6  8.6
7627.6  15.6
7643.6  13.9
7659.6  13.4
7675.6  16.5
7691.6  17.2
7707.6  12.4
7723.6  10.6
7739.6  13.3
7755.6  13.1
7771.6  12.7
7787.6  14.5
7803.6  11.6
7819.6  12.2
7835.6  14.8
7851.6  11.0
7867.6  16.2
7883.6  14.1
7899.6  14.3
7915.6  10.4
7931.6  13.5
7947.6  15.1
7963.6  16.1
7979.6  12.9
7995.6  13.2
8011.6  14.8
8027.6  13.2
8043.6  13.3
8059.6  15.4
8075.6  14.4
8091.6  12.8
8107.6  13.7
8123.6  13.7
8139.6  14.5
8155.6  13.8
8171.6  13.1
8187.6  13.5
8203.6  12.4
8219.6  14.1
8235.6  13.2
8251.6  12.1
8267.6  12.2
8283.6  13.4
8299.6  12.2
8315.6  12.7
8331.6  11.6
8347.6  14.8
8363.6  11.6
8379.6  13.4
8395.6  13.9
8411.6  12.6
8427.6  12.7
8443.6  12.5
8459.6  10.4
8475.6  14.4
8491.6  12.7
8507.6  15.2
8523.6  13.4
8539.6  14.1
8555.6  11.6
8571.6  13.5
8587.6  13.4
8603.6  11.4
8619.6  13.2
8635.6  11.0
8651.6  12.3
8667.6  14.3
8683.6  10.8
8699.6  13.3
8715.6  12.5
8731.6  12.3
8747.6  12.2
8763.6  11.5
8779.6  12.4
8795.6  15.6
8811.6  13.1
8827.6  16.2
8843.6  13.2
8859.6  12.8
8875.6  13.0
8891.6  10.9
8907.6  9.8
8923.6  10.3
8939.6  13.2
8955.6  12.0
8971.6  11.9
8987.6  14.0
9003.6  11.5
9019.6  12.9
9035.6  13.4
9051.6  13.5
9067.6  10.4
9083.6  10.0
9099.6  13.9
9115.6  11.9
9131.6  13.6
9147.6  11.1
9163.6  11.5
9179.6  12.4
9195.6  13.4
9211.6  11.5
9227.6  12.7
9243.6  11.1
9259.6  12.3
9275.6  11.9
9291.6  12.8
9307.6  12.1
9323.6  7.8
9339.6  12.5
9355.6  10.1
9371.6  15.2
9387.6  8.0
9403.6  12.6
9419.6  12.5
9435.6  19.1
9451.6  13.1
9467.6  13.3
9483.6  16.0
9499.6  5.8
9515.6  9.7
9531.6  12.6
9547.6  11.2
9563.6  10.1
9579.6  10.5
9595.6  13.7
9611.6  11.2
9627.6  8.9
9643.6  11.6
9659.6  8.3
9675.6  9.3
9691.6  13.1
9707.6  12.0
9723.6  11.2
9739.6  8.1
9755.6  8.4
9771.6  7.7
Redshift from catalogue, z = 0.14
